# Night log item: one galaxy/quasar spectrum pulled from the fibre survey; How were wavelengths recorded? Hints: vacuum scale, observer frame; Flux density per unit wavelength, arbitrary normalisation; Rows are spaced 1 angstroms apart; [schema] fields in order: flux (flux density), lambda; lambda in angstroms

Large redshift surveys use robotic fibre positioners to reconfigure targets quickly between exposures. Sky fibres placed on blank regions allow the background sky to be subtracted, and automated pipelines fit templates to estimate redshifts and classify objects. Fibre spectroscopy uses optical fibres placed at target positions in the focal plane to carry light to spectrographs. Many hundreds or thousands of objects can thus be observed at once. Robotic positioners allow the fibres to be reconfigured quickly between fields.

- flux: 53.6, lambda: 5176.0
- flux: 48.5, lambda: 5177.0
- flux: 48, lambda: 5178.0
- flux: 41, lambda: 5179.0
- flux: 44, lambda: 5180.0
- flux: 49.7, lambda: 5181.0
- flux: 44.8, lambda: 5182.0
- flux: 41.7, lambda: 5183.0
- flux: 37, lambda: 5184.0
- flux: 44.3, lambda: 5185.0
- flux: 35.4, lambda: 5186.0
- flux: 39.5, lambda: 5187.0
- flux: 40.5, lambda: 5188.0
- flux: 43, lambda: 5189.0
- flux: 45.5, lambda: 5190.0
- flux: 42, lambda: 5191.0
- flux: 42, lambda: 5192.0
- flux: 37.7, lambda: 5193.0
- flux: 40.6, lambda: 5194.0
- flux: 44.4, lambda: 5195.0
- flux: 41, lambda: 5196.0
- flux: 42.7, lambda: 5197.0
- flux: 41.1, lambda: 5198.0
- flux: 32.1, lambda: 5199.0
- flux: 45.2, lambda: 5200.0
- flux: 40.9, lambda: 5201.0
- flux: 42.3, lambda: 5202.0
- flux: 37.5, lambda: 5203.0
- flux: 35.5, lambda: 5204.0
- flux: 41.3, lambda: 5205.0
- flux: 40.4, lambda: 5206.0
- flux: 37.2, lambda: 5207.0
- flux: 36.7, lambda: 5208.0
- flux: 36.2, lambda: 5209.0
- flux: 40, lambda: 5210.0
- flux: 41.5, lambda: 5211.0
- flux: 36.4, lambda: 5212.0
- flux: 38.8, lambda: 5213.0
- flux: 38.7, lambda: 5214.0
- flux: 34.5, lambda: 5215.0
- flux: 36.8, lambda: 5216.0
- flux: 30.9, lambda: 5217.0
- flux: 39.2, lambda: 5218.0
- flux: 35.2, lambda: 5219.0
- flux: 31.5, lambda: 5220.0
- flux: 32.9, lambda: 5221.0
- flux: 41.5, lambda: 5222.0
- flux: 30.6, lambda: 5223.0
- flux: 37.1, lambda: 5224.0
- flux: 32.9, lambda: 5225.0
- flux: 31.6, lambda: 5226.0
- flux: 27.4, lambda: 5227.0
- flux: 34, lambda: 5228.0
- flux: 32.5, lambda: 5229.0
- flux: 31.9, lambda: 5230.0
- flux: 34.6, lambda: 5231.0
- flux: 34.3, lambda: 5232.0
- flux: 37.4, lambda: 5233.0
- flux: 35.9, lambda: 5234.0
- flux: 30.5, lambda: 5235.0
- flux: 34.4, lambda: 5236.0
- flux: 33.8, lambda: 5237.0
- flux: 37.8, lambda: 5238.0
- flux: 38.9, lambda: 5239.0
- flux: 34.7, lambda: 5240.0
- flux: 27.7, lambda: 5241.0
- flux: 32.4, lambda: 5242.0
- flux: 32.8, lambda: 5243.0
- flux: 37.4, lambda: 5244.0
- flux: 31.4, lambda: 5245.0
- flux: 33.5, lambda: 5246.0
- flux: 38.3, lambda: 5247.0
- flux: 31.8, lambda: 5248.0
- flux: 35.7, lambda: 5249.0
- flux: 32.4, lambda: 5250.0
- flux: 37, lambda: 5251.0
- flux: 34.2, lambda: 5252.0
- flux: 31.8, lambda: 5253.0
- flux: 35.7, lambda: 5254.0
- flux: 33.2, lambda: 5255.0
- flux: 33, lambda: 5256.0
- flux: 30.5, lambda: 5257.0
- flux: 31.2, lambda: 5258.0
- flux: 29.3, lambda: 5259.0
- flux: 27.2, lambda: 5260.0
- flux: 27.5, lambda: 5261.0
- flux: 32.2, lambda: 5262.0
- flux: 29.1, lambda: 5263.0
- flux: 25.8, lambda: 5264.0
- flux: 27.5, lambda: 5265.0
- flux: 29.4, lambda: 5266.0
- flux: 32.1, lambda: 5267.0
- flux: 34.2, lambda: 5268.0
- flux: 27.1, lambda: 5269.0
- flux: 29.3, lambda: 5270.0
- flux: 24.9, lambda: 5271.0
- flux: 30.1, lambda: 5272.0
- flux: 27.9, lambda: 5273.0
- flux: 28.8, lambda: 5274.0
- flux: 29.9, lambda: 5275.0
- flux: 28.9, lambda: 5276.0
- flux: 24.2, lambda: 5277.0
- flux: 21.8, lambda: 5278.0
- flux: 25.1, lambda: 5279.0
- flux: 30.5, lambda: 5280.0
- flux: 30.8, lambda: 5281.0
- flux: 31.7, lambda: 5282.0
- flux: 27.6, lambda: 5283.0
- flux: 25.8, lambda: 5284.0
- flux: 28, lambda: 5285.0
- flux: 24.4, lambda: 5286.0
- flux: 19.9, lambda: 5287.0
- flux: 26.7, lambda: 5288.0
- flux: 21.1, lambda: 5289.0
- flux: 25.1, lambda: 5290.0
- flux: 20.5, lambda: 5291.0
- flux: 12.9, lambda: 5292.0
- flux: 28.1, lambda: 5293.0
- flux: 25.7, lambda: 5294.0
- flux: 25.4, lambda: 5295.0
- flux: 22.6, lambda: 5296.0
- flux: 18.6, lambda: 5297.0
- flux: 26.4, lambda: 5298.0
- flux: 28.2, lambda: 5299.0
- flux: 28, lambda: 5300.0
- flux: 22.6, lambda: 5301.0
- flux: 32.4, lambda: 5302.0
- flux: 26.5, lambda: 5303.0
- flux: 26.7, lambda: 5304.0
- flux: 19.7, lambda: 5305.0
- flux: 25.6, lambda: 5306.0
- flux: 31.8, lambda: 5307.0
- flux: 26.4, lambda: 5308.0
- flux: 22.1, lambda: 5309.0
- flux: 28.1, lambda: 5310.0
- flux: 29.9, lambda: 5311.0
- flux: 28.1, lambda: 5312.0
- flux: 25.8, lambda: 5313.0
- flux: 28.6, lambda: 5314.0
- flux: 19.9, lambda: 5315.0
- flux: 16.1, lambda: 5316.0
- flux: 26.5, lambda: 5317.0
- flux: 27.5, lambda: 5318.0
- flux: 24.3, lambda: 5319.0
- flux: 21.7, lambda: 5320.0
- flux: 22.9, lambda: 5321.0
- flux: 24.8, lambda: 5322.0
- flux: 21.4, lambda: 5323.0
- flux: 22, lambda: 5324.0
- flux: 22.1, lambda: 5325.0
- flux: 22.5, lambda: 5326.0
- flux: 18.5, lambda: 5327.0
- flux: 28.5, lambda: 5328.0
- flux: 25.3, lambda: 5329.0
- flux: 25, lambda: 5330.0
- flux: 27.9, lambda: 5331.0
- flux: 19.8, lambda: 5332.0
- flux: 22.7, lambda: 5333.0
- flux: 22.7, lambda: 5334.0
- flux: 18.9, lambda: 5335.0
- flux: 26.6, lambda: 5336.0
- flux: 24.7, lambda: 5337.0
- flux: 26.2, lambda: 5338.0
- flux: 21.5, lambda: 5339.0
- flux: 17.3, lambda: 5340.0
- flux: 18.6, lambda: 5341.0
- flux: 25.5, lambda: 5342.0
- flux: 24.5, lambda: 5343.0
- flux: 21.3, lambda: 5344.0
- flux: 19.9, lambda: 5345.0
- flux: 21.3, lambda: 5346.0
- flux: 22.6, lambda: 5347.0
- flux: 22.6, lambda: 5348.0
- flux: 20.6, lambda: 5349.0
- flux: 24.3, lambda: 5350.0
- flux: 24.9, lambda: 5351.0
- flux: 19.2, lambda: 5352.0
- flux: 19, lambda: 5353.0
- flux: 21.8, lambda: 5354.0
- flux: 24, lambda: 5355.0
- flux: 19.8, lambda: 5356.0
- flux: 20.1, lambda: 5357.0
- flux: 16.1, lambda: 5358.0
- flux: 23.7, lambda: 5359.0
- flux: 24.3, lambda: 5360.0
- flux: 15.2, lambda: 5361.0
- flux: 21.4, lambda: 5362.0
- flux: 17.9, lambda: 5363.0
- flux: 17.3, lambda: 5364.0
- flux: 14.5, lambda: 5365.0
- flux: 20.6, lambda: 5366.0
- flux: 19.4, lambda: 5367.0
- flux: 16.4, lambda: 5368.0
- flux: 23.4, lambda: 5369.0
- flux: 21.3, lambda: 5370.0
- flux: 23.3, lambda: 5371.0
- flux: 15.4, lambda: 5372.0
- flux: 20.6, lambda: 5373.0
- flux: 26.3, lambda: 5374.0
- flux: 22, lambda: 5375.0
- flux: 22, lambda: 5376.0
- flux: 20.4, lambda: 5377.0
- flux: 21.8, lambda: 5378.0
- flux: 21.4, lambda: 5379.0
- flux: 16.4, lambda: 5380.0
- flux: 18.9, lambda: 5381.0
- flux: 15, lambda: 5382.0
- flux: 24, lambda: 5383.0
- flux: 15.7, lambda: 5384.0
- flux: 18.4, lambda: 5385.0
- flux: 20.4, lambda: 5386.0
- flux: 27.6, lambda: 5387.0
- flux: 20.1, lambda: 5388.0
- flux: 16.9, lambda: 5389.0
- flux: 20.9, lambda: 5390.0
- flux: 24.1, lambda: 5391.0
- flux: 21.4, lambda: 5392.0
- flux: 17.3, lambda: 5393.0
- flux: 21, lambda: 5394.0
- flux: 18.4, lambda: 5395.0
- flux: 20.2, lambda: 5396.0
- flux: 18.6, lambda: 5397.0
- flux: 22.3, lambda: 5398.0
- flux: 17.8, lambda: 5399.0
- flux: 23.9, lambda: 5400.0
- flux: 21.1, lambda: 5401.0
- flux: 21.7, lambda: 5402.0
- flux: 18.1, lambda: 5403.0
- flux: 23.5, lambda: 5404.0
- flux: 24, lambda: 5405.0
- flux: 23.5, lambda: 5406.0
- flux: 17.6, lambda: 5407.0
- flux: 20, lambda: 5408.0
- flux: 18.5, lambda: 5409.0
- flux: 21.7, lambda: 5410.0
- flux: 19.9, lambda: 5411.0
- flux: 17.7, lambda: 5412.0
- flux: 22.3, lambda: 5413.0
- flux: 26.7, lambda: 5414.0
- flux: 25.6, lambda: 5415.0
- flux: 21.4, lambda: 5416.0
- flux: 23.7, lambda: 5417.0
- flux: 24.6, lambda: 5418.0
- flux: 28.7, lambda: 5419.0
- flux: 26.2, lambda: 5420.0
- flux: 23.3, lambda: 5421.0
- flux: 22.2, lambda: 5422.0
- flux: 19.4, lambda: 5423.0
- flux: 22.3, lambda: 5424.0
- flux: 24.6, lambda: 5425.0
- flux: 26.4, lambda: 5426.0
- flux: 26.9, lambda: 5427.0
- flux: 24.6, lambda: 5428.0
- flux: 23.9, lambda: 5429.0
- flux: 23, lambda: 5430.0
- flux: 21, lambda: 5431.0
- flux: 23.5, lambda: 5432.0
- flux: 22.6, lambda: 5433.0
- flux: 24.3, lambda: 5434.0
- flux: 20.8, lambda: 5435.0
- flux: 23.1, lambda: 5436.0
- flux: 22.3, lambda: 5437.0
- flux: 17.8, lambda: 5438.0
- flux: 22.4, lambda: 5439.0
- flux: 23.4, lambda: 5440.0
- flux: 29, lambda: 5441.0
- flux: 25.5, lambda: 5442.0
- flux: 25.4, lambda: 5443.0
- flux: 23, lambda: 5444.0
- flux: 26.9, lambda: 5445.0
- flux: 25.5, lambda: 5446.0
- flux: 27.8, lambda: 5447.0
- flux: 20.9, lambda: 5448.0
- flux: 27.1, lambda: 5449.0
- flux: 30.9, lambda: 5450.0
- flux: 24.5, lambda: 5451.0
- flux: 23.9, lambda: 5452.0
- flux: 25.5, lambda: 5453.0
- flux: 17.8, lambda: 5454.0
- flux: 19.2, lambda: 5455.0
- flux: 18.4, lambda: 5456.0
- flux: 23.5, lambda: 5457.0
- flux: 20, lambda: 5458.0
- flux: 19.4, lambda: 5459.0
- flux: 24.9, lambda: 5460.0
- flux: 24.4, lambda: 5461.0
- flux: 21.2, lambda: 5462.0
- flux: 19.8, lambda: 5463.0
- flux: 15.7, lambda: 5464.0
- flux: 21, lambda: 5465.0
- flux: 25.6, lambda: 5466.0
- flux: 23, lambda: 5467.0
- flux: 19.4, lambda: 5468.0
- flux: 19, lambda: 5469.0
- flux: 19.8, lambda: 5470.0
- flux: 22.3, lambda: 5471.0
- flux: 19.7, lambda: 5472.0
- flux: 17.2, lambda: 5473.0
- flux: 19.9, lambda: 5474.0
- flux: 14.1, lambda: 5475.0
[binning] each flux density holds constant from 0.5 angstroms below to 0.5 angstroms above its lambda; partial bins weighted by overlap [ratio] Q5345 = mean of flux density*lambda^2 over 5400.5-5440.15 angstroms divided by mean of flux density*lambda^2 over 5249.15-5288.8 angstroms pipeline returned 0.82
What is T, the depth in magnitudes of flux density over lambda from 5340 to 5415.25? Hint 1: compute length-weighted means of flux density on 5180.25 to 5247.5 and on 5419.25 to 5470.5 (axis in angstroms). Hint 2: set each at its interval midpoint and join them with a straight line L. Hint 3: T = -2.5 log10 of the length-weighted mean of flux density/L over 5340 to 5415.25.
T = 0.293 mag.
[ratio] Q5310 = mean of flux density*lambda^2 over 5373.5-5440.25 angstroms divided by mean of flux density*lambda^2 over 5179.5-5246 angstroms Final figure 0.63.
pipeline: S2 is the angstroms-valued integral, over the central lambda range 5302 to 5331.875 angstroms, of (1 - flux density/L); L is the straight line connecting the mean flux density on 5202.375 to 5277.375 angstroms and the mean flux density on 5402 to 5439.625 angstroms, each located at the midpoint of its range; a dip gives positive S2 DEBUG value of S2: 4.2 angstroms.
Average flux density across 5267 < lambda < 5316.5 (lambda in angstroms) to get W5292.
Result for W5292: 26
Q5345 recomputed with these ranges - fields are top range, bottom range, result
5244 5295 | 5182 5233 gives 0.78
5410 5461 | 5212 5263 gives 0.75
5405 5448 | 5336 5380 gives 1.14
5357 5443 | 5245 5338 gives 0.83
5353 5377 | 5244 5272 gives 0.67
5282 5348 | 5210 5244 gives 0.72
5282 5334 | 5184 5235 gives 0.68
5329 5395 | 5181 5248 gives 0.60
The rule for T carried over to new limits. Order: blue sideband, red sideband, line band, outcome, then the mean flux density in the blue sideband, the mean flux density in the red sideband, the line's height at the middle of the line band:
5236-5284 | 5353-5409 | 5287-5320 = 0.10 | 31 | 20.3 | 27.2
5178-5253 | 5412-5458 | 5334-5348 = 0.31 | 37.3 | 23.7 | 29.5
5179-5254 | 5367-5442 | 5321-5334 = 0.20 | 37.1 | 21.7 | 28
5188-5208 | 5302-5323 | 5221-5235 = 0.08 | 40.5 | 25.2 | 36.5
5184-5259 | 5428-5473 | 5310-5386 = 0.30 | 36.4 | 22.6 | 28.8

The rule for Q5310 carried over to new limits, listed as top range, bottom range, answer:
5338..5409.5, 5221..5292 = 0.70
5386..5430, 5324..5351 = 1.00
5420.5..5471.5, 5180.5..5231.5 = 0.66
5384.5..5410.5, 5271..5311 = 0.83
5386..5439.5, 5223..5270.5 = 0.72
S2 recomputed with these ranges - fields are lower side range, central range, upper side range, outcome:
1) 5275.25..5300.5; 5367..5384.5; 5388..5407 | 1.11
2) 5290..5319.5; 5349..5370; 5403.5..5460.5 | 3.49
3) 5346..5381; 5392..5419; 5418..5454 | 1.59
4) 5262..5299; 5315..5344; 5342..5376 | -0.07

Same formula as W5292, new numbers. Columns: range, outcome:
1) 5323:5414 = 21.1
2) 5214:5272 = 32.8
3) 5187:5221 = 39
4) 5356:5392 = 20.1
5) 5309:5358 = 23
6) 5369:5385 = 20.3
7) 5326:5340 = 23.4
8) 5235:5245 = 34.1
